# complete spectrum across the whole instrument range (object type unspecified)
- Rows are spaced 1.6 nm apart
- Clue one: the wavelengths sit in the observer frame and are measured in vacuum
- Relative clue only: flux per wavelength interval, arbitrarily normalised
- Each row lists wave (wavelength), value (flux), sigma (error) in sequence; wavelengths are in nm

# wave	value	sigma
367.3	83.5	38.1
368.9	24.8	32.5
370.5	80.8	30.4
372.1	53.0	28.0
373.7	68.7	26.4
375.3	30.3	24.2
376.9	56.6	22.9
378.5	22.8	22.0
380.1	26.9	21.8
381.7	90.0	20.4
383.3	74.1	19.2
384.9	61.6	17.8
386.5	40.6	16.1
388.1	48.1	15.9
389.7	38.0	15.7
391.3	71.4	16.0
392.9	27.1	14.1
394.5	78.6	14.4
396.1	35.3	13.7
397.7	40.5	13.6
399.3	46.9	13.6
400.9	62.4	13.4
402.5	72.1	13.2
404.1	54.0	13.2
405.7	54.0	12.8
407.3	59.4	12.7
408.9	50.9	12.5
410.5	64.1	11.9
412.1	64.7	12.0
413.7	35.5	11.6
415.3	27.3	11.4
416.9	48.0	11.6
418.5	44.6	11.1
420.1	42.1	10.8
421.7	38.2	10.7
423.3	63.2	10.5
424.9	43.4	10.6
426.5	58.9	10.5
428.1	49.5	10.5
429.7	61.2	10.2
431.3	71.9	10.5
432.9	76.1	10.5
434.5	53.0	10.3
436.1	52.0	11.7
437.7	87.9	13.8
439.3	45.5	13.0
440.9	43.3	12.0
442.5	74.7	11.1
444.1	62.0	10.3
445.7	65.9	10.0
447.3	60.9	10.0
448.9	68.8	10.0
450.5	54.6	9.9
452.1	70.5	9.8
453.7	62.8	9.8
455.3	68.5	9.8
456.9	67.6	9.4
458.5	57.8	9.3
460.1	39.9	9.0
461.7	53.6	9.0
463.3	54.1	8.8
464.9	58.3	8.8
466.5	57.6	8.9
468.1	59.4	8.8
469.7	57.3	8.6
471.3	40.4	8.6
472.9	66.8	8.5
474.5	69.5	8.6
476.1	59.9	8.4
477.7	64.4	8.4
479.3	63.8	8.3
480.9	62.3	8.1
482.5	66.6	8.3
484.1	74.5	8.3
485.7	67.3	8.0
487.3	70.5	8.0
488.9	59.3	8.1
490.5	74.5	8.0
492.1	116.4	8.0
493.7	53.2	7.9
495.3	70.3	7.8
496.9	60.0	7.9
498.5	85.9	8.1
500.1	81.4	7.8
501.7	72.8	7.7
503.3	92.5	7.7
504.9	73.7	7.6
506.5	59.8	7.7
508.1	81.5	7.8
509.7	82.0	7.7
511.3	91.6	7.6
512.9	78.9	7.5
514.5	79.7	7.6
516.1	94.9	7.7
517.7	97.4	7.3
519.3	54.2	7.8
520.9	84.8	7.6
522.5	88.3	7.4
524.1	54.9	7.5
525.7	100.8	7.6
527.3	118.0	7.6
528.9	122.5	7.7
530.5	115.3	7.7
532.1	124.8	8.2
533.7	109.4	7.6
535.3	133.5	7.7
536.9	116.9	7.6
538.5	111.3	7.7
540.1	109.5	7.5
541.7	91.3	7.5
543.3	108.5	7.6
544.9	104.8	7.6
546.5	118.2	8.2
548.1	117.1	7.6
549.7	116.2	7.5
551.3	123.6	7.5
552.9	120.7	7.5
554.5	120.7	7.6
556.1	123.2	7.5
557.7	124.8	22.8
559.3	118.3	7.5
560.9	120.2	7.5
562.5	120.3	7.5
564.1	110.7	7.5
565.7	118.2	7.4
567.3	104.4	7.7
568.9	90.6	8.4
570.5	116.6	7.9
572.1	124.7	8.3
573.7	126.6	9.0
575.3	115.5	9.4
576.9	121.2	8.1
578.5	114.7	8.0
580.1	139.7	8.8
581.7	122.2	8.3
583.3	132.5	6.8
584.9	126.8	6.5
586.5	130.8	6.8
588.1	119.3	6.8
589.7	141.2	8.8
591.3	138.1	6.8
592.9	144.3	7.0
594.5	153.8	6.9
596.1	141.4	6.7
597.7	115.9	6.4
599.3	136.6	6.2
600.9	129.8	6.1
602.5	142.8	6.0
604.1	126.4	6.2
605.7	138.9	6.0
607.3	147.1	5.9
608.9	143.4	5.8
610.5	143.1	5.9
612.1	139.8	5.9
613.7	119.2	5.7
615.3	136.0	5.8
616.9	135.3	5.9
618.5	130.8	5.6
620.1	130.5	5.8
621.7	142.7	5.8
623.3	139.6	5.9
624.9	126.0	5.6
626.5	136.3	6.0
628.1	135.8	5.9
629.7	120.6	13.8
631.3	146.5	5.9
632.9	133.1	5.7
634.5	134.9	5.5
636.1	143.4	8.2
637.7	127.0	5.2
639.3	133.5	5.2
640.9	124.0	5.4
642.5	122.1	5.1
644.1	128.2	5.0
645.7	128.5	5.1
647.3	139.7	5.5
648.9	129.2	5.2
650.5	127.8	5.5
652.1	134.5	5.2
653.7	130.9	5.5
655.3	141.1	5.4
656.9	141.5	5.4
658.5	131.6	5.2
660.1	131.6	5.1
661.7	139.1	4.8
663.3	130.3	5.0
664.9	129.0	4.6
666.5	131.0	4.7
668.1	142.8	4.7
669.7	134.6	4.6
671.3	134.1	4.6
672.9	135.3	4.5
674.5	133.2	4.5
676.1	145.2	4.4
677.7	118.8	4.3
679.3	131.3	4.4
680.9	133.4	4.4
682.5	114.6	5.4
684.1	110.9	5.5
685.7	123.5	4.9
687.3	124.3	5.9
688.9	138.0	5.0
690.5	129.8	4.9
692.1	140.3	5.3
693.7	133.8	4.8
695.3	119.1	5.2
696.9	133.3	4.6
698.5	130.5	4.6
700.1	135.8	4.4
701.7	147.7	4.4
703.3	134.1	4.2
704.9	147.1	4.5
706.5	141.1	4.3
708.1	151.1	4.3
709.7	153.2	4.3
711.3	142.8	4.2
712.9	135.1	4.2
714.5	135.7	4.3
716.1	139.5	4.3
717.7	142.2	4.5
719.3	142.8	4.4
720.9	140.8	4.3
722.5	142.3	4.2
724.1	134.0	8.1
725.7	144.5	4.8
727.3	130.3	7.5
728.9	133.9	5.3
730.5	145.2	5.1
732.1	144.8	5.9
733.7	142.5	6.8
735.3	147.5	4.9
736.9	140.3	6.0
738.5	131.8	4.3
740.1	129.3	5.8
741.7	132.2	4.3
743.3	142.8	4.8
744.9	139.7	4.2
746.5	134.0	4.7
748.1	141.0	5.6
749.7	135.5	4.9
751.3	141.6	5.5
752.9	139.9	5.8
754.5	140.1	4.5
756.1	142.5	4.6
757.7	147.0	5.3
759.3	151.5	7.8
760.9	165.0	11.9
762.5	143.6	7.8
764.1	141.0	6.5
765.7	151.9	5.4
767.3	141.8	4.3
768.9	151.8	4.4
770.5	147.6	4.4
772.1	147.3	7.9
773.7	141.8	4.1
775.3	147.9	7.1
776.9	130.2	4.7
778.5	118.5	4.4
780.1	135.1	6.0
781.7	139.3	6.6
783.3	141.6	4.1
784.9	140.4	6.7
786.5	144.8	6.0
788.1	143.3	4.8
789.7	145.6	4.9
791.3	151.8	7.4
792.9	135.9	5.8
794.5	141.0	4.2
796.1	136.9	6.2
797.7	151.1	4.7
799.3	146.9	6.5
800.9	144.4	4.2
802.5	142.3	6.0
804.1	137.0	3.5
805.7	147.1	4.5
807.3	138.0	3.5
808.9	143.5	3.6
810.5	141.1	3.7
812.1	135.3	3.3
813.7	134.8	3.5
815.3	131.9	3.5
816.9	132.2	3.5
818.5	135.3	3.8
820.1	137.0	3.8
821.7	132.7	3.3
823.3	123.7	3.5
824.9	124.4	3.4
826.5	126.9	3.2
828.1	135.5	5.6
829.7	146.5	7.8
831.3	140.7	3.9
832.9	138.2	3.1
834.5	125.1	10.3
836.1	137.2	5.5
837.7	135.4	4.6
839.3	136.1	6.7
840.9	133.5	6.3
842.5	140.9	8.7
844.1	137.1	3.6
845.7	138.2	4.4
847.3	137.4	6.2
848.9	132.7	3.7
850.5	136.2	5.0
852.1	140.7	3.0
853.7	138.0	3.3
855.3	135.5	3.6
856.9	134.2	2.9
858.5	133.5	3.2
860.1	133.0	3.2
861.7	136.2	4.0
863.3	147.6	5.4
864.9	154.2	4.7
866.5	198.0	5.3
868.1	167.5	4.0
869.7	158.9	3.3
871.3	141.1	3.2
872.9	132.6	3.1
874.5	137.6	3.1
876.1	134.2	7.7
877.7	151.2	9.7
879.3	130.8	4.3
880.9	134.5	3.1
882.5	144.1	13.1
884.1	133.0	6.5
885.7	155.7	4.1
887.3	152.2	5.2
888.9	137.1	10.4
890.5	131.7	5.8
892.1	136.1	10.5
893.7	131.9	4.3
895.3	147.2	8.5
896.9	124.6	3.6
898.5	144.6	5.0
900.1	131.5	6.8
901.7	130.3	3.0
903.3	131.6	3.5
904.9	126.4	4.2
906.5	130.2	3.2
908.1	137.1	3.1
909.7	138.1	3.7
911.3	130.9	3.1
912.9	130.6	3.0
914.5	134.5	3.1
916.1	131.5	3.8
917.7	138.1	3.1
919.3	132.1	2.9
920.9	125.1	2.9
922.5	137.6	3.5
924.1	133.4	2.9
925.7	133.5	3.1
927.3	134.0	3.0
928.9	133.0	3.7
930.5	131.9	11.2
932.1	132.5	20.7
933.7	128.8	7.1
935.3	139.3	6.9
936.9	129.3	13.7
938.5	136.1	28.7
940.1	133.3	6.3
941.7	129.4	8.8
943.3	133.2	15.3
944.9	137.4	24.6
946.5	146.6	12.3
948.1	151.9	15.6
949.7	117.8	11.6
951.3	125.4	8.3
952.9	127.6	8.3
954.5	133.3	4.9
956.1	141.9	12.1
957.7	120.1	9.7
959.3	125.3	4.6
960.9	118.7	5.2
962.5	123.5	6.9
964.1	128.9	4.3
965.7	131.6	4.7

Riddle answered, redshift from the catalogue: 0.32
